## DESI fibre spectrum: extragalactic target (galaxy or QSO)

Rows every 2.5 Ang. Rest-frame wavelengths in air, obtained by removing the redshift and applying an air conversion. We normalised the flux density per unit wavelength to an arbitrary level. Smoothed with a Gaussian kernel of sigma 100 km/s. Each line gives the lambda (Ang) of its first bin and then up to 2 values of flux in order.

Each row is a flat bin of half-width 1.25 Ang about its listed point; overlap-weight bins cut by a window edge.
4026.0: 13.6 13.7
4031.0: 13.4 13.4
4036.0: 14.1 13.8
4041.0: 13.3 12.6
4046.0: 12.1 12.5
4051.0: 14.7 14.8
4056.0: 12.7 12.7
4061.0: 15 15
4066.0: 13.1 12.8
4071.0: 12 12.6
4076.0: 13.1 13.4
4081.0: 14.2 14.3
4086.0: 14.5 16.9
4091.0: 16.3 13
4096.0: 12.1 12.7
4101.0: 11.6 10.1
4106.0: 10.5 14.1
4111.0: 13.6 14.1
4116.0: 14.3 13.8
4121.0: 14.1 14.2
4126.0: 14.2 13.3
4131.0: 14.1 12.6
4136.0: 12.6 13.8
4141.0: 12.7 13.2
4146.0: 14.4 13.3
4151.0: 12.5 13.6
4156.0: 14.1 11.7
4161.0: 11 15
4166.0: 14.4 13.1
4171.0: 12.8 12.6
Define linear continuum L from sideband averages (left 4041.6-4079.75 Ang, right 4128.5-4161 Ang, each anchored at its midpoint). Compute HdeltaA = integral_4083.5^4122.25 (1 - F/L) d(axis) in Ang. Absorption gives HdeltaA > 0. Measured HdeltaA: -0.8 Ang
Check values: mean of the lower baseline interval 13.3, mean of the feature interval 13.5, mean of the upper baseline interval 13.1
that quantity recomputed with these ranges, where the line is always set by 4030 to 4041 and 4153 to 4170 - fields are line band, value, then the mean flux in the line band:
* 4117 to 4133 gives -0.63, 13.9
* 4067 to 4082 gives 0.58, 13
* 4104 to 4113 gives 0.53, 12.6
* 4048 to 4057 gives -0.14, 13.8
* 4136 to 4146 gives 0.01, 13.3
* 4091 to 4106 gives 1.45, 12.2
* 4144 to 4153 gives -0.07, 13.4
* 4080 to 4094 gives -1.56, 15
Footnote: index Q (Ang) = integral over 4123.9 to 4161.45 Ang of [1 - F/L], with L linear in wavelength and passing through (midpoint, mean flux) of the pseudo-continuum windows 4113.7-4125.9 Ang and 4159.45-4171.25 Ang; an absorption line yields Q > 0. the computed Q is 1.3 Ang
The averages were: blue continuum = 14.1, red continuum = 13.3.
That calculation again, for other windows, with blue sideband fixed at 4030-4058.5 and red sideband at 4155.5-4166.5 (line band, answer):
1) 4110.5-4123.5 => -0.8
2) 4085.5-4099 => -1.1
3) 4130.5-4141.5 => 0.0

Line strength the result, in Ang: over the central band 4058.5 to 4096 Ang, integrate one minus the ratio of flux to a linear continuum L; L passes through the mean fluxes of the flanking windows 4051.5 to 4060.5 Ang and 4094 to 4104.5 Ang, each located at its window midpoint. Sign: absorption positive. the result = -3.6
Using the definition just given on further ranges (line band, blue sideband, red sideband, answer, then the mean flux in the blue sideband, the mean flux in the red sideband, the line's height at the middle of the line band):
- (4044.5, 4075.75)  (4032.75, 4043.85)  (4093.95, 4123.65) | 0.0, 13.5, 12.9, 13.3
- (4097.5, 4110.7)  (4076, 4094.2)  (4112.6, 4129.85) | 2.2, 14.6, 14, 14.3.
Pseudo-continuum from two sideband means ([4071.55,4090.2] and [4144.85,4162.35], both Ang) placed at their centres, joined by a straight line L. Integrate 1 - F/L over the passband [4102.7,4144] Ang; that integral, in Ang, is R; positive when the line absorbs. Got 0.42 Ang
